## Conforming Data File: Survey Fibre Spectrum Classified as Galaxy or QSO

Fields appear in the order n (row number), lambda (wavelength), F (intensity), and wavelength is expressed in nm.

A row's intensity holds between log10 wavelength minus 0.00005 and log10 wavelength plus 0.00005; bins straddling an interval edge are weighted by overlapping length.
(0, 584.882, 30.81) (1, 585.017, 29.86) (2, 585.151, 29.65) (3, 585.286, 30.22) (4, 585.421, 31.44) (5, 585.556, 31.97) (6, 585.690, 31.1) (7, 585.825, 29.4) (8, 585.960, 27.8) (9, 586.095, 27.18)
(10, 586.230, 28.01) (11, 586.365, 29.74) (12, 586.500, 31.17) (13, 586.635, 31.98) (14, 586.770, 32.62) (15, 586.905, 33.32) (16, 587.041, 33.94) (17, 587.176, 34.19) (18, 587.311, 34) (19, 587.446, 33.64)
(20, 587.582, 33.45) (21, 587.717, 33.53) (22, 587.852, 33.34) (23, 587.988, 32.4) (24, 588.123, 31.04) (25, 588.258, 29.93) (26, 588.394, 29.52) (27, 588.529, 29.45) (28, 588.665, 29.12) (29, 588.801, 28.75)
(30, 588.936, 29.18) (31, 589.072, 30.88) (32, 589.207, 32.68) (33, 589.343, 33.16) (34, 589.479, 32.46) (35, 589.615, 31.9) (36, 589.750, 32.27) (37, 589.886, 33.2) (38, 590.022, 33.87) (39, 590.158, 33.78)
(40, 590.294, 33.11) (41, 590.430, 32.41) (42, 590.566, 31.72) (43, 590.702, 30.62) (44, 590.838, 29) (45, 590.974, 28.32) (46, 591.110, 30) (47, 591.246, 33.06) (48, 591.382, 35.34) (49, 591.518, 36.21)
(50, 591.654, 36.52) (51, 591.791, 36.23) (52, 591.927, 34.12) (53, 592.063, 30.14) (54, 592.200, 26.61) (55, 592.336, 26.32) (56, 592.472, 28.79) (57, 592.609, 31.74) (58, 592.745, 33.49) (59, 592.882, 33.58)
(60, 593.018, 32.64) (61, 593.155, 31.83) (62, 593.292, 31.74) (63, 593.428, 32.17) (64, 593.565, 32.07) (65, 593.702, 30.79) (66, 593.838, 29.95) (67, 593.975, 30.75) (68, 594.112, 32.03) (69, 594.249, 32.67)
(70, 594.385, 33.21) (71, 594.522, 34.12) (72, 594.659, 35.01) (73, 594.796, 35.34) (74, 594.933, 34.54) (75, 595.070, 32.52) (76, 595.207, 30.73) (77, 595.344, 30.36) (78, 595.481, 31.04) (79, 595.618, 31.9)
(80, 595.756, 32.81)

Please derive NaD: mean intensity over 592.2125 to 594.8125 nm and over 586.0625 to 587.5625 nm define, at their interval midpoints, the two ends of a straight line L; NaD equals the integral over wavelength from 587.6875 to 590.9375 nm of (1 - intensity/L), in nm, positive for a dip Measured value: 0.04 nm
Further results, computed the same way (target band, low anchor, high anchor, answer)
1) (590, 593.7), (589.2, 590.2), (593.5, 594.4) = 0.02 nm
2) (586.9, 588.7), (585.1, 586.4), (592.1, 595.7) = -0.12 nm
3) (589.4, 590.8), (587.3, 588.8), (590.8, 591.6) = -0.02 nm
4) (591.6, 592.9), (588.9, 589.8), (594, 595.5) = 0.03 nm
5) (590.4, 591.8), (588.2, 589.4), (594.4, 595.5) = -0.05 nm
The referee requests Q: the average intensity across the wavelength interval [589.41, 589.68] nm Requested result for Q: 32.1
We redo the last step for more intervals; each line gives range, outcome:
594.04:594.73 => 33.4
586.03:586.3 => 27.6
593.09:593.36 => 31.8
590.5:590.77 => 31.2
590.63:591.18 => 29.5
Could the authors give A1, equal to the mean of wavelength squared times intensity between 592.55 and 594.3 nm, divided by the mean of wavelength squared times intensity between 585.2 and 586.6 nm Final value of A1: 1.1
